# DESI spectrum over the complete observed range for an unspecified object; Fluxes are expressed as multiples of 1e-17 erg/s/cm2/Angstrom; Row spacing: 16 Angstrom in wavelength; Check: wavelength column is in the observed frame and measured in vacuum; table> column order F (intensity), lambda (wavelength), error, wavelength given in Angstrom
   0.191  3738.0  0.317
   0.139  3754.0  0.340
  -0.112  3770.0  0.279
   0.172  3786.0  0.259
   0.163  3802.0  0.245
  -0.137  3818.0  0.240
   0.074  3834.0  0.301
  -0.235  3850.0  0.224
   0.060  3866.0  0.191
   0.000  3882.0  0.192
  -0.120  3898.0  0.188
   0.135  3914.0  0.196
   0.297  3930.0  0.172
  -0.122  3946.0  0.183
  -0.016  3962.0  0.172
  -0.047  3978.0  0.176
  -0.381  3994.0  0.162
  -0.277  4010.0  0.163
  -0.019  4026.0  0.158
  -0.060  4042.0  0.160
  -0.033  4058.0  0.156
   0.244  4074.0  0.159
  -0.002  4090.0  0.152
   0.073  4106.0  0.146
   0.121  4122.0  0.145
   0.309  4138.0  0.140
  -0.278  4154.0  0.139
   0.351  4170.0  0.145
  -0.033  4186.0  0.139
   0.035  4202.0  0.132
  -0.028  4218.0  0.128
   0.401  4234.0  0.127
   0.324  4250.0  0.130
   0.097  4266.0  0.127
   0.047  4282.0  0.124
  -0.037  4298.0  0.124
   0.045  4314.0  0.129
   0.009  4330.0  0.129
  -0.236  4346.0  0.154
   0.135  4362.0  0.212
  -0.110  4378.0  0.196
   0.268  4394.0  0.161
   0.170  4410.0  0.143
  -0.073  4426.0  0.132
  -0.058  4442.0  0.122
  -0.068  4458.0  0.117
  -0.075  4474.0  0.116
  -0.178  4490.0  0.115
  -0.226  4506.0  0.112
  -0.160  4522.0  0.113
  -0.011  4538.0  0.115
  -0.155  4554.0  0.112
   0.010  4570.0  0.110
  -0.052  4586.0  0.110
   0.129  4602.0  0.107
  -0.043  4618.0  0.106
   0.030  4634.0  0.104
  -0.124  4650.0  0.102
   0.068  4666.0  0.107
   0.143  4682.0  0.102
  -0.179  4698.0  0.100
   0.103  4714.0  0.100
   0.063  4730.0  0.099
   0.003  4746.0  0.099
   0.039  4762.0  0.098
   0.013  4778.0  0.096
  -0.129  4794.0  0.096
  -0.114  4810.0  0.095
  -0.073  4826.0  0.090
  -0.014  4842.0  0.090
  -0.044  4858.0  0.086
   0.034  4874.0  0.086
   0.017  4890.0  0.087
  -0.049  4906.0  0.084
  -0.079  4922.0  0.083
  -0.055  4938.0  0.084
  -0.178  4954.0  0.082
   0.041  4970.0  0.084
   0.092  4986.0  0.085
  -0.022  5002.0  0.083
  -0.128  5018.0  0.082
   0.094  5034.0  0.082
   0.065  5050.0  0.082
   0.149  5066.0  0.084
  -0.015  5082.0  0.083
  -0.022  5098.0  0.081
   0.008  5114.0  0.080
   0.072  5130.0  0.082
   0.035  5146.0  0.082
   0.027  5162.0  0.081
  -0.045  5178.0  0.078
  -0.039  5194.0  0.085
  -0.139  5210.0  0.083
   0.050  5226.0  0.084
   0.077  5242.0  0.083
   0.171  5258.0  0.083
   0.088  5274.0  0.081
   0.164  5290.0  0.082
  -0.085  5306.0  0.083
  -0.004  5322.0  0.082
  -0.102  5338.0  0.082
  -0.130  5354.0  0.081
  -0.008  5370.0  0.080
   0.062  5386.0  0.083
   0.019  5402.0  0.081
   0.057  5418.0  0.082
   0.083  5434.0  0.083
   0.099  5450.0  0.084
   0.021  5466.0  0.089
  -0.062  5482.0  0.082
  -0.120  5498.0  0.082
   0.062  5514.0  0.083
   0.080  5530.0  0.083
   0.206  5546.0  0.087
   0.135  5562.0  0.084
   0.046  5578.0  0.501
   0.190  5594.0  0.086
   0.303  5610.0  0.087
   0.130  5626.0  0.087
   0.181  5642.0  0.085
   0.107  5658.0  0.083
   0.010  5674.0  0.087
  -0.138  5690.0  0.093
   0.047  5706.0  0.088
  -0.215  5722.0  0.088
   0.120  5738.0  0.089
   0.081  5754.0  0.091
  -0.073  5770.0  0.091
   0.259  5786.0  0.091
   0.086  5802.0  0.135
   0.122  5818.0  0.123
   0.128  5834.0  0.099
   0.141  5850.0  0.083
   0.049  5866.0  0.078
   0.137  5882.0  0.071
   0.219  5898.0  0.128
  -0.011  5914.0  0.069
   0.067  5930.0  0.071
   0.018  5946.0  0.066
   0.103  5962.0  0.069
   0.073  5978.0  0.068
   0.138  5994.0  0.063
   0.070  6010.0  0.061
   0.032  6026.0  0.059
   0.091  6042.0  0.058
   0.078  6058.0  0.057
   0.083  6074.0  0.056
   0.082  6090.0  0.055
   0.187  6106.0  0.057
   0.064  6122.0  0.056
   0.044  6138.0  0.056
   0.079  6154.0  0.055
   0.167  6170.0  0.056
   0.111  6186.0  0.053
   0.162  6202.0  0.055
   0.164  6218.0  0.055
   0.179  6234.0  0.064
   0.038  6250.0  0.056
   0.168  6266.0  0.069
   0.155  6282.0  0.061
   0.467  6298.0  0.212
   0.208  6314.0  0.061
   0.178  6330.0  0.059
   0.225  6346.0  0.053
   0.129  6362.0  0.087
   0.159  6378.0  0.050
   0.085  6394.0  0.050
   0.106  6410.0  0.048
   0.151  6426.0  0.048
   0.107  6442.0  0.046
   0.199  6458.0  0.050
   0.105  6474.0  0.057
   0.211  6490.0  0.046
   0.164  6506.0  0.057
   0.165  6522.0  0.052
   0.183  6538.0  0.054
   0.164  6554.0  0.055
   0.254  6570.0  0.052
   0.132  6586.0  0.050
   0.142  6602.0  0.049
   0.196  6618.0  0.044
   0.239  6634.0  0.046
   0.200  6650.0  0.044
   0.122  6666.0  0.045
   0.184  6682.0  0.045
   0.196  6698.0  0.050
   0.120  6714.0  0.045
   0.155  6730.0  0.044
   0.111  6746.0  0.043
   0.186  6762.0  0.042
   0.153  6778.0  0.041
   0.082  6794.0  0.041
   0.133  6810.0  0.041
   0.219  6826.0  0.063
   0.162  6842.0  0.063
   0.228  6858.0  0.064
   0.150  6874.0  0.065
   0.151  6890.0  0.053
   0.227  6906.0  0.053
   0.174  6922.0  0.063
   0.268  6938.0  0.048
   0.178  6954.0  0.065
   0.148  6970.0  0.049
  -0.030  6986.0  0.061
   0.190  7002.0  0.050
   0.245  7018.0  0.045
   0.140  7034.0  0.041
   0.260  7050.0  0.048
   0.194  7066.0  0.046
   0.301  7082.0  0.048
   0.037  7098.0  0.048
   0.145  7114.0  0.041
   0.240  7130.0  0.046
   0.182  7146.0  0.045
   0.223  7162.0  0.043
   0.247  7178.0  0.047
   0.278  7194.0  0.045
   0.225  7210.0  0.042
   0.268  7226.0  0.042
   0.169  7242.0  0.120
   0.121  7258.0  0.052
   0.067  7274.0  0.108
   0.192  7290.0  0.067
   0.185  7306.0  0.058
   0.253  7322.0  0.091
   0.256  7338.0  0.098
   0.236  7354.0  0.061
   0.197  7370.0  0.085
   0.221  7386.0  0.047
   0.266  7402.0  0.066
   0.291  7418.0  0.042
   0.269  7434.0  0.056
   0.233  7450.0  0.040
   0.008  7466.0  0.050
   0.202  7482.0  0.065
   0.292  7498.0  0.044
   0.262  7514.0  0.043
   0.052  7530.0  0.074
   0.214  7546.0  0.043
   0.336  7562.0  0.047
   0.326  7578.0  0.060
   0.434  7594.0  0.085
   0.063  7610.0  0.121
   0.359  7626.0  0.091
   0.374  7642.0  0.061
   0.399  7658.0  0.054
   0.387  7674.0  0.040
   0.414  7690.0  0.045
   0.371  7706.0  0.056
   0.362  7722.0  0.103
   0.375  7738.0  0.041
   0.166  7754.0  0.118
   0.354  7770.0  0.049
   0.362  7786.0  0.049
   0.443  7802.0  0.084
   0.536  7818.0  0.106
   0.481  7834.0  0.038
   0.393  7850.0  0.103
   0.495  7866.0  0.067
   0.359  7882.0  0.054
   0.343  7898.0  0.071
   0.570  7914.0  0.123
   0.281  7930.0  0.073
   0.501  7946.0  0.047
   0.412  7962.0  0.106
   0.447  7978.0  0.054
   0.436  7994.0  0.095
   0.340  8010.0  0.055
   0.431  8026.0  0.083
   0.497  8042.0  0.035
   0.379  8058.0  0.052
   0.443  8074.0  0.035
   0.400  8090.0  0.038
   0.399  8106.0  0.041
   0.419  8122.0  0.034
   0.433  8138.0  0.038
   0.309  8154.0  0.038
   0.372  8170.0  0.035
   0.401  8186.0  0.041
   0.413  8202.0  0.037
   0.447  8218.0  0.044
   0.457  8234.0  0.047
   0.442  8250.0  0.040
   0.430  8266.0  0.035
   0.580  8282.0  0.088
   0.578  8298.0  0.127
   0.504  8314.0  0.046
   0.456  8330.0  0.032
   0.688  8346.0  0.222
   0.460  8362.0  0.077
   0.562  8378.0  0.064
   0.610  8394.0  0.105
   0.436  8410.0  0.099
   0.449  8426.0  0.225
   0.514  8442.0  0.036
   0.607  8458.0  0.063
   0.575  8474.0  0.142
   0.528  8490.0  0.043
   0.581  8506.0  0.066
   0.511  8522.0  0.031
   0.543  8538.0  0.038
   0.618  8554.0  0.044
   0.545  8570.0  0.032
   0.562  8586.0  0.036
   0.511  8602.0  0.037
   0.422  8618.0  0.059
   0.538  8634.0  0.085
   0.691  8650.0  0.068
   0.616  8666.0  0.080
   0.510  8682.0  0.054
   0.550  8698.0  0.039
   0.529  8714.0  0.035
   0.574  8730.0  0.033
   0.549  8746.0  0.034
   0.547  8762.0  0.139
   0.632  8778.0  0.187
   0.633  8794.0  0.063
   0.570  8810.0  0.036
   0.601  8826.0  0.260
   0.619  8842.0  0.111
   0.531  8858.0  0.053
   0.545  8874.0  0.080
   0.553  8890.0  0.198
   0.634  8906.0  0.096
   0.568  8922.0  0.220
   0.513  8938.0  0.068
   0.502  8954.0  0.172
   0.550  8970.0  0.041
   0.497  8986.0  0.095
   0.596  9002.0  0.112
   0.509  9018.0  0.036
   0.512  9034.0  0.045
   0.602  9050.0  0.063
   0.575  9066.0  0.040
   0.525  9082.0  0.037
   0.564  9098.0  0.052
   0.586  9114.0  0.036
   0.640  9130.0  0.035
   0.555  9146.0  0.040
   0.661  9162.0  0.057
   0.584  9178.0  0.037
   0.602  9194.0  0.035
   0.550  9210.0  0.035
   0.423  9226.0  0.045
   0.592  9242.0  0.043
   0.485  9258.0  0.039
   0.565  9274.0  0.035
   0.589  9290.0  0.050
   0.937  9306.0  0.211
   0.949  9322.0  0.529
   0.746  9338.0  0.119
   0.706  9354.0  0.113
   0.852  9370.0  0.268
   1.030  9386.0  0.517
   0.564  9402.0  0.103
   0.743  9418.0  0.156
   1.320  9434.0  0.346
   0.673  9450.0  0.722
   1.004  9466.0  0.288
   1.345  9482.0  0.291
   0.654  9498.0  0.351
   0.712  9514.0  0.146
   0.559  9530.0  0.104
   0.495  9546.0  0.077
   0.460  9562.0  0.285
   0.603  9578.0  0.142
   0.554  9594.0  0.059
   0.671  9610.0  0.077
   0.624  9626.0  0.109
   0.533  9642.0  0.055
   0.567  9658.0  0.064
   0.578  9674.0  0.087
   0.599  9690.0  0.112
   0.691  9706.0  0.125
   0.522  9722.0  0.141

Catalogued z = 0.898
